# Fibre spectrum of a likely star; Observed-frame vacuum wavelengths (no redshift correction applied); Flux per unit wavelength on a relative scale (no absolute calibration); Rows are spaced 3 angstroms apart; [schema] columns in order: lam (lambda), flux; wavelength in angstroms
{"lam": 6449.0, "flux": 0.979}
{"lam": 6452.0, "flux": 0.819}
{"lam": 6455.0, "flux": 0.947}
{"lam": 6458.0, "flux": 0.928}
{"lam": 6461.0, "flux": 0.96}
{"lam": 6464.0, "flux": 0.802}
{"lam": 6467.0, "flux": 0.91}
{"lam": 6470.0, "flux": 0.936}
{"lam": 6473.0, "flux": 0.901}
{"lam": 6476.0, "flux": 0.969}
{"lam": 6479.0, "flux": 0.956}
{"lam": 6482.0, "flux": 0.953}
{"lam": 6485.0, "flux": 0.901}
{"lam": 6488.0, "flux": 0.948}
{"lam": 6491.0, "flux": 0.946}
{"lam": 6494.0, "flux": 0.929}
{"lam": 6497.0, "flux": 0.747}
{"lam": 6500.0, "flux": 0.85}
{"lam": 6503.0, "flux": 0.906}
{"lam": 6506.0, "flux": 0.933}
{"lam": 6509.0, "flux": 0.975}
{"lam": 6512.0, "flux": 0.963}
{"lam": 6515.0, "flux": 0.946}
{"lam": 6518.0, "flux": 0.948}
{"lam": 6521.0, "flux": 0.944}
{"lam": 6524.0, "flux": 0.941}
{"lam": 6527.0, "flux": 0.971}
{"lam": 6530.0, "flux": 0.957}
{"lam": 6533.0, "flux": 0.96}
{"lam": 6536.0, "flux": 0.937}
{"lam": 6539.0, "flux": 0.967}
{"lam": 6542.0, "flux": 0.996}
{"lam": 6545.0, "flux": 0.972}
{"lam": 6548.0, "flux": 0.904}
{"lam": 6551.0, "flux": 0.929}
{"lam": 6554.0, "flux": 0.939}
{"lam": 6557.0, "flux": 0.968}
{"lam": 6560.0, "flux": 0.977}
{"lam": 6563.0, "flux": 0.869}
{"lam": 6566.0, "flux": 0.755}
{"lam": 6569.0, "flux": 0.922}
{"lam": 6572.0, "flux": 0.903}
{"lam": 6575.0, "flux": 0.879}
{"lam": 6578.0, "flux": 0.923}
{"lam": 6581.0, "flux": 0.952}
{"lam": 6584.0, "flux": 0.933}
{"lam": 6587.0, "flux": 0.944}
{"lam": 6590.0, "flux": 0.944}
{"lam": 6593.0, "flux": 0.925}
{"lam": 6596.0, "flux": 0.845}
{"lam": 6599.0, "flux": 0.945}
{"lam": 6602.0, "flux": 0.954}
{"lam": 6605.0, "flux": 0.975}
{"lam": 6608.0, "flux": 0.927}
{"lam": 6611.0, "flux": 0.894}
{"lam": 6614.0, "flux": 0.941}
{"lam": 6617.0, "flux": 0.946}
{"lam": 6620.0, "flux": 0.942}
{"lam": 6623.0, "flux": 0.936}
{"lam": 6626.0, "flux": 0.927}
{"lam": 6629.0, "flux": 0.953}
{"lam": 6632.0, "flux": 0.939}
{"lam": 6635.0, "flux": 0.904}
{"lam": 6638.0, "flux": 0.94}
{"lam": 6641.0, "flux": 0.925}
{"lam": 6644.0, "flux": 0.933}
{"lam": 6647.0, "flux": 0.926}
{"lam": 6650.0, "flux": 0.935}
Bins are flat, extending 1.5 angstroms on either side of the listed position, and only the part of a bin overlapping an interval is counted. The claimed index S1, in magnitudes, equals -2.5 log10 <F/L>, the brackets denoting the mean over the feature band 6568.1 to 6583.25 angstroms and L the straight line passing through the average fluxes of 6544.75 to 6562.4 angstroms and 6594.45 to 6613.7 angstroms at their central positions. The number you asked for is 0.021 mag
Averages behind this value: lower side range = 0.942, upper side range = 0.924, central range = 0.916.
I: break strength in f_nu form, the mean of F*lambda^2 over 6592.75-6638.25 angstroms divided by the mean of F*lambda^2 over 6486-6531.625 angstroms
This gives 1.04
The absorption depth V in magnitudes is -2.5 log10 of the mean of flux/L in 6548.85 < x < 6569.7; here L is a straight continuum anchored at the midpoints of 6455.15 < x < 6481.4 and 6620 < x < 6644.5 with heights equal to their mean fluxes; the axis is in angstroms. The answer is 0.024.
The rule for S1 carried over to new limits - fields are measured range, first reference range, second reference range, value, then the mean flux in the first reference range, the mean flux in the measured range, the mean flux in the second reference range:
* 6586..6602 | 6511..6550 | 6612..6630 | 0.024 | 0.954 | 0.923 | 0.939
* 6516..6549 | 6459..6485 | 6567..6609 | -0.036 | 0.922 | 0.955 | 0.924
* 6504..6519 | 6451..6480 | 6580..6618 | -0.037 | 0.914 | 0.952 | 0.932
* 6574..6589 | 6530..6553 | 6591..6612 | 0.006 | 0.952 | 0.928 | 0.925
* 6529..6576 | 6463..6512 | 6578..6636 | -0.004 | 0.913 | 0.927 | 0.933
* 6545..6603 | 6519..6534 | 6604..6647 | 0.031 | 0.954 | 0.917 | 0.934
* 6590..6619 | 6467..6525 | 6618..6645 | 0.003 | 0.925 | 0.929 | 0.933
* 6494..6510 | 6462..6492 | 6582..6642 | 0.049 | 0.922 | 0.884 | 0.932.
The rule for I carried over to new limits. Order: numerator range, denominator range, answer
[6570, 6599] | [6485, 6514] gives 1.03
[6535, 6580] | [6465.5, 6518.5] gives 1.02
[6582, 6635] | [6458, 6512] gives 1.06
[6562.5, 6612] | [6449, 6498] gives 1.03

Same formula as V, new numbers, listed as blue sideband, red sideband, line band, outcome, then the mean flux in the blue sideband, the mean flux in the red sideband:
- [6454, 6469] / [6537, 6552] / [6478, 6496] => -0.01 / 0.909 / 0.954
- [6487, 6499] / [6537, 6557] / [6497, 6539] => -0.02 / 0.888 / 0.952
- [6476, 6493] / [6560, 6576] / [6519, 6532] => -0.05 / 0.943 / 0.876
